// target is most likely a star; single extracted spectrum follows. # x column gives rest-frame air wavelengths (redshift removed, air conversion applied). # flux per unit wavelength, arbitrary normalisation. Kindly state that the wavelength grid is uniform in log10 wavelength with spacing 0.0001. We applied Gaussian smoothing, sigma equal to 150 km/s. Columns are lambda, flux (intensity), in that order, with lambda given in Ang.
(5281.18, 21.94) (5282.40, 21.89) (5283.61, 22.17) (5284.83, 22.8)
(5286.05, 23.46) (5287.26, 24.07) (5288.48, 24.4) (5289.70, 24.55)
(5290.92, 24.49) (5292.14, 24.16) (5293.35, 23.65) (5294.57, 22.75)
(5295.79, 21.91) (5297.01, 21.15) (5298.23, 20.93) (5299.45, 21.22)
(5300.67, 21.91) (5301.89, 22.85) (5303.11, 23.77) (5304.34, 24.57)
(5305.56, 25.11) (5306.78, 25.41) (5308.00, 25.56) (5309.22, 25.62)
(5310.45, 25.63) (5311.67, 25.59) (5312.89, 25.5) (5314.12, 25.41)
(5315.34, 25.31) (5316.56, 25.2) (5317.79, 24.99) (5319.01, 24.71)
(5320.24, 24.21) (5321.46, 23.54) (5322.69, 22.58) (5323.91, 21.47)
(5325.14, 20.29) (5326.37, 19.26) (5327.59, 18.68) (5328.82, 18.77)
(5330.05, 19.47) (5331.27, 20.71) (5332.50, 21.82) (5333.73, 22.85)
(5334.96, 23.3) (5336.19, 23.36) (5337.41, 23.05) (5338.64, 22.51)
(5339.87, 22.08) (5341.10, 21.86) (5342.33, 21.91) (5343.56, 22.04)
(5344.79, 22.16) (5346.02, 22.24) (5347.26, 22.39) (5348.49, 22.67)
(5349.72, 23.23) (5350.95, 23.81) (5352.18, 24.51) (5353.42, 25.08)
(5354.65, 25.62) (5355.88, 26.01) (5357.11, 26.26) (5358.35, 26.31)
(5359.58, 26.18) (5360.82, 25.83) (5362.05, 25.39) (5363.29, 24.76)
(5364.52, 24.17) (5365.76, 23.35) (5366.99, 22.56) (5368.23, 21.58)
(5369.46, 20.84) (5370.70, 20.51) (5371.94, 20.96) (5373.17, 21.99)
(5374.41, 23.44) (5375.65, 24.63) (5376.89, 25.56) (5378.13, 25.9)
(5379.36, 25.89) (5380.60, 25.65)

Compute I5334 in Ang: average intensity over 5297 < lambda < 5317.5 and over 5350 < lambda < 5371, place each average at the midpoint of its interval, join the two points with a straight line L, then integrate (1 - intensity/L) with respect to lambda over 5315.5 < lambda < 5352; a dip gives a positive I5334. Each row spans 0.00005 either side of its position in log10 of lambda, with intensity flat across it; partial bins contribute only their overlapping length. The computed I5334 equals 3.0 Ang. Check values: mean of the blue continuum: 24.3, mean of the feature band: 22.3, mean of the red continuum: 24.3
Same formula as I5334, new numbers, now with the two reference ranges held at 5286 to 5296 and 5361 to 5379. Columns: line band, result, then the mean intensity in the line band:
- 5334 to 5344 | 0.43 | 22.5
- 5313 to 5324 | -0.32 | 24.3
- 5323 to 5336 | 1.54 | 20.8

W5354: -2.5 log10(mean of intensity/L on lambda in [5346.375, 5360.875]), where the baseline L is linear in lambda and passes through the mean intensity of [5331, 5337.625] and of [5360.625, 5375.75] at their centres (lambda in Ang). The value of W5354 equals -0.09 mag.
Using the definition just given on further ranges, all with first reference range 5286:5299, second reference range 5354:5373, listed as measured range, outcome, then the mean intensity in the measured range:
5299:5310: -0.03 mag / 24.1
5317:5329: 0.07 mag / 22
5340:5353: 0.05 mag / 22.7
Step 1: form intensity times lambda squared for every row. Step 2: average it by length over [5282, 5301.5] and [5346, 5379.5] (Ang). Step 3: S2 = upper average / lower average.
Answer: 1.08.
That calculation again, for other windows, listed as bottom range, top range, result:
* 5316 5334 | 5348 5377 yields 1.11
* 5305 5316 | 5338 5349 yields 0.88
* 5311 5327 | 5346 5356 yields 1.02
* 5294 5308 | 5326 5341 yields 0.94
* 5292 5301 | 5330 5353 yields 1.03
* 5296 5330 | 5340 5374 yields 1.03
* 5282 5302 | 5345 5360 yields 1.09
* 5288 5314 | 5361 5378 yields 1.00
